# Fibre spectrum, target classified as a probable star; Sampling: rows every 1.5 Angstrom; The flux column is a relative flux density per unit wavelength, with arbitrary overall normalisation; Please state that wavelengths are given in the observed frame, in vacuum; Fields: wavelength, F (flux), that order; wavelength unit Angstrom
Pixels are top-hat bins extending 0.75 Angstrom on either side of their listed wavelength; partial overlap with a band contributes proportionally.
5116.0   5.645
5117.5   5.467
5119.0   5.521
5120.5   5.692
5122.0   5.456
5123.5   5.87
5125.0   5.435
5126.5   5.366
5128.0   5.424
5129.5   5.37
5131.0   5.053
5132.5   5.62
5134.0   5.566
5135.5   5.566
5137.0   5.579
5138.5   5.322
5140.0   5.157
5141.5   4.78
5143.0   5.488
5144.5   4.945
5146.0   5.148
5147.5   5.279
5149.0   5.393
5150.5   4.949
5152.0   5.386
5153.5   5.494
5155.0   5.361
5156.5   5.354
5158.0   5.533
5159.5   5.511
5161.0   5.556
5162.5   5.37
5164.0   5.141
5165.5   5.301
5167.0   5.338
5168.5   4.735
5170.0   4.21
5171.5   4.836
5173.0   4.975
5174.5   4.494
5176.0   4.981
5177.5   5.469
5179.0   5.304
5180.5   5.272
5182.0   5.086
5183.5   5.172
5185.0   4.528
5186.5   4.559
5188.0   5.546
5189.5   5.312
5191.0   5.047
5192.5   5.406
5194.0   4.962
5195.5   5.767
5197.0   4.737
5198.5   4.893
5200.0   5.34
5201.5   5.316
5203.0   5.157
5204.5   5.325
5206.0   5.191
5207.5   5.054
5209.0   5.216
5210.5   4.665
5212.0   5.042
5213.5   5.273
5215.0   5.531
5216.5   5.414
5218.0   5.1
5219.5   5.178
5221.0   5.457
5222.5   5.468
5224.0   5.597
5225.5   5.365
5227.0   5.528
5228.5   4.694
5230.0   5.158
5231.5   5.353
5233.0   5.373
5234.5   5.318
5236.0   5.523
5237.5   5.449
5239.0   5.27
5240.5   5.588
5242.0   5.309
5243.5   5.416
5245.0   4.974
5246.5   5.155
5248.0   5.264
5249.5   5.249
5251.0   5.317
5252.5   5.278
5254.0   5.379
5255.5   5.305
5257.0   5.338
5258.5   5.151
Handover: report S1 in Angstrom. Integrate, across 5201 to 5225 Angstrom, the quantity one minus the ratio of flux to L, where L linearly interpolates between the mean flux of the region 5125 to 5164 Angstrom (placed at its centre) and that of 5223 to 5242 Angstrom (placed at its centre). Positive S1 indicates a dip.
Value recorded 0.4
